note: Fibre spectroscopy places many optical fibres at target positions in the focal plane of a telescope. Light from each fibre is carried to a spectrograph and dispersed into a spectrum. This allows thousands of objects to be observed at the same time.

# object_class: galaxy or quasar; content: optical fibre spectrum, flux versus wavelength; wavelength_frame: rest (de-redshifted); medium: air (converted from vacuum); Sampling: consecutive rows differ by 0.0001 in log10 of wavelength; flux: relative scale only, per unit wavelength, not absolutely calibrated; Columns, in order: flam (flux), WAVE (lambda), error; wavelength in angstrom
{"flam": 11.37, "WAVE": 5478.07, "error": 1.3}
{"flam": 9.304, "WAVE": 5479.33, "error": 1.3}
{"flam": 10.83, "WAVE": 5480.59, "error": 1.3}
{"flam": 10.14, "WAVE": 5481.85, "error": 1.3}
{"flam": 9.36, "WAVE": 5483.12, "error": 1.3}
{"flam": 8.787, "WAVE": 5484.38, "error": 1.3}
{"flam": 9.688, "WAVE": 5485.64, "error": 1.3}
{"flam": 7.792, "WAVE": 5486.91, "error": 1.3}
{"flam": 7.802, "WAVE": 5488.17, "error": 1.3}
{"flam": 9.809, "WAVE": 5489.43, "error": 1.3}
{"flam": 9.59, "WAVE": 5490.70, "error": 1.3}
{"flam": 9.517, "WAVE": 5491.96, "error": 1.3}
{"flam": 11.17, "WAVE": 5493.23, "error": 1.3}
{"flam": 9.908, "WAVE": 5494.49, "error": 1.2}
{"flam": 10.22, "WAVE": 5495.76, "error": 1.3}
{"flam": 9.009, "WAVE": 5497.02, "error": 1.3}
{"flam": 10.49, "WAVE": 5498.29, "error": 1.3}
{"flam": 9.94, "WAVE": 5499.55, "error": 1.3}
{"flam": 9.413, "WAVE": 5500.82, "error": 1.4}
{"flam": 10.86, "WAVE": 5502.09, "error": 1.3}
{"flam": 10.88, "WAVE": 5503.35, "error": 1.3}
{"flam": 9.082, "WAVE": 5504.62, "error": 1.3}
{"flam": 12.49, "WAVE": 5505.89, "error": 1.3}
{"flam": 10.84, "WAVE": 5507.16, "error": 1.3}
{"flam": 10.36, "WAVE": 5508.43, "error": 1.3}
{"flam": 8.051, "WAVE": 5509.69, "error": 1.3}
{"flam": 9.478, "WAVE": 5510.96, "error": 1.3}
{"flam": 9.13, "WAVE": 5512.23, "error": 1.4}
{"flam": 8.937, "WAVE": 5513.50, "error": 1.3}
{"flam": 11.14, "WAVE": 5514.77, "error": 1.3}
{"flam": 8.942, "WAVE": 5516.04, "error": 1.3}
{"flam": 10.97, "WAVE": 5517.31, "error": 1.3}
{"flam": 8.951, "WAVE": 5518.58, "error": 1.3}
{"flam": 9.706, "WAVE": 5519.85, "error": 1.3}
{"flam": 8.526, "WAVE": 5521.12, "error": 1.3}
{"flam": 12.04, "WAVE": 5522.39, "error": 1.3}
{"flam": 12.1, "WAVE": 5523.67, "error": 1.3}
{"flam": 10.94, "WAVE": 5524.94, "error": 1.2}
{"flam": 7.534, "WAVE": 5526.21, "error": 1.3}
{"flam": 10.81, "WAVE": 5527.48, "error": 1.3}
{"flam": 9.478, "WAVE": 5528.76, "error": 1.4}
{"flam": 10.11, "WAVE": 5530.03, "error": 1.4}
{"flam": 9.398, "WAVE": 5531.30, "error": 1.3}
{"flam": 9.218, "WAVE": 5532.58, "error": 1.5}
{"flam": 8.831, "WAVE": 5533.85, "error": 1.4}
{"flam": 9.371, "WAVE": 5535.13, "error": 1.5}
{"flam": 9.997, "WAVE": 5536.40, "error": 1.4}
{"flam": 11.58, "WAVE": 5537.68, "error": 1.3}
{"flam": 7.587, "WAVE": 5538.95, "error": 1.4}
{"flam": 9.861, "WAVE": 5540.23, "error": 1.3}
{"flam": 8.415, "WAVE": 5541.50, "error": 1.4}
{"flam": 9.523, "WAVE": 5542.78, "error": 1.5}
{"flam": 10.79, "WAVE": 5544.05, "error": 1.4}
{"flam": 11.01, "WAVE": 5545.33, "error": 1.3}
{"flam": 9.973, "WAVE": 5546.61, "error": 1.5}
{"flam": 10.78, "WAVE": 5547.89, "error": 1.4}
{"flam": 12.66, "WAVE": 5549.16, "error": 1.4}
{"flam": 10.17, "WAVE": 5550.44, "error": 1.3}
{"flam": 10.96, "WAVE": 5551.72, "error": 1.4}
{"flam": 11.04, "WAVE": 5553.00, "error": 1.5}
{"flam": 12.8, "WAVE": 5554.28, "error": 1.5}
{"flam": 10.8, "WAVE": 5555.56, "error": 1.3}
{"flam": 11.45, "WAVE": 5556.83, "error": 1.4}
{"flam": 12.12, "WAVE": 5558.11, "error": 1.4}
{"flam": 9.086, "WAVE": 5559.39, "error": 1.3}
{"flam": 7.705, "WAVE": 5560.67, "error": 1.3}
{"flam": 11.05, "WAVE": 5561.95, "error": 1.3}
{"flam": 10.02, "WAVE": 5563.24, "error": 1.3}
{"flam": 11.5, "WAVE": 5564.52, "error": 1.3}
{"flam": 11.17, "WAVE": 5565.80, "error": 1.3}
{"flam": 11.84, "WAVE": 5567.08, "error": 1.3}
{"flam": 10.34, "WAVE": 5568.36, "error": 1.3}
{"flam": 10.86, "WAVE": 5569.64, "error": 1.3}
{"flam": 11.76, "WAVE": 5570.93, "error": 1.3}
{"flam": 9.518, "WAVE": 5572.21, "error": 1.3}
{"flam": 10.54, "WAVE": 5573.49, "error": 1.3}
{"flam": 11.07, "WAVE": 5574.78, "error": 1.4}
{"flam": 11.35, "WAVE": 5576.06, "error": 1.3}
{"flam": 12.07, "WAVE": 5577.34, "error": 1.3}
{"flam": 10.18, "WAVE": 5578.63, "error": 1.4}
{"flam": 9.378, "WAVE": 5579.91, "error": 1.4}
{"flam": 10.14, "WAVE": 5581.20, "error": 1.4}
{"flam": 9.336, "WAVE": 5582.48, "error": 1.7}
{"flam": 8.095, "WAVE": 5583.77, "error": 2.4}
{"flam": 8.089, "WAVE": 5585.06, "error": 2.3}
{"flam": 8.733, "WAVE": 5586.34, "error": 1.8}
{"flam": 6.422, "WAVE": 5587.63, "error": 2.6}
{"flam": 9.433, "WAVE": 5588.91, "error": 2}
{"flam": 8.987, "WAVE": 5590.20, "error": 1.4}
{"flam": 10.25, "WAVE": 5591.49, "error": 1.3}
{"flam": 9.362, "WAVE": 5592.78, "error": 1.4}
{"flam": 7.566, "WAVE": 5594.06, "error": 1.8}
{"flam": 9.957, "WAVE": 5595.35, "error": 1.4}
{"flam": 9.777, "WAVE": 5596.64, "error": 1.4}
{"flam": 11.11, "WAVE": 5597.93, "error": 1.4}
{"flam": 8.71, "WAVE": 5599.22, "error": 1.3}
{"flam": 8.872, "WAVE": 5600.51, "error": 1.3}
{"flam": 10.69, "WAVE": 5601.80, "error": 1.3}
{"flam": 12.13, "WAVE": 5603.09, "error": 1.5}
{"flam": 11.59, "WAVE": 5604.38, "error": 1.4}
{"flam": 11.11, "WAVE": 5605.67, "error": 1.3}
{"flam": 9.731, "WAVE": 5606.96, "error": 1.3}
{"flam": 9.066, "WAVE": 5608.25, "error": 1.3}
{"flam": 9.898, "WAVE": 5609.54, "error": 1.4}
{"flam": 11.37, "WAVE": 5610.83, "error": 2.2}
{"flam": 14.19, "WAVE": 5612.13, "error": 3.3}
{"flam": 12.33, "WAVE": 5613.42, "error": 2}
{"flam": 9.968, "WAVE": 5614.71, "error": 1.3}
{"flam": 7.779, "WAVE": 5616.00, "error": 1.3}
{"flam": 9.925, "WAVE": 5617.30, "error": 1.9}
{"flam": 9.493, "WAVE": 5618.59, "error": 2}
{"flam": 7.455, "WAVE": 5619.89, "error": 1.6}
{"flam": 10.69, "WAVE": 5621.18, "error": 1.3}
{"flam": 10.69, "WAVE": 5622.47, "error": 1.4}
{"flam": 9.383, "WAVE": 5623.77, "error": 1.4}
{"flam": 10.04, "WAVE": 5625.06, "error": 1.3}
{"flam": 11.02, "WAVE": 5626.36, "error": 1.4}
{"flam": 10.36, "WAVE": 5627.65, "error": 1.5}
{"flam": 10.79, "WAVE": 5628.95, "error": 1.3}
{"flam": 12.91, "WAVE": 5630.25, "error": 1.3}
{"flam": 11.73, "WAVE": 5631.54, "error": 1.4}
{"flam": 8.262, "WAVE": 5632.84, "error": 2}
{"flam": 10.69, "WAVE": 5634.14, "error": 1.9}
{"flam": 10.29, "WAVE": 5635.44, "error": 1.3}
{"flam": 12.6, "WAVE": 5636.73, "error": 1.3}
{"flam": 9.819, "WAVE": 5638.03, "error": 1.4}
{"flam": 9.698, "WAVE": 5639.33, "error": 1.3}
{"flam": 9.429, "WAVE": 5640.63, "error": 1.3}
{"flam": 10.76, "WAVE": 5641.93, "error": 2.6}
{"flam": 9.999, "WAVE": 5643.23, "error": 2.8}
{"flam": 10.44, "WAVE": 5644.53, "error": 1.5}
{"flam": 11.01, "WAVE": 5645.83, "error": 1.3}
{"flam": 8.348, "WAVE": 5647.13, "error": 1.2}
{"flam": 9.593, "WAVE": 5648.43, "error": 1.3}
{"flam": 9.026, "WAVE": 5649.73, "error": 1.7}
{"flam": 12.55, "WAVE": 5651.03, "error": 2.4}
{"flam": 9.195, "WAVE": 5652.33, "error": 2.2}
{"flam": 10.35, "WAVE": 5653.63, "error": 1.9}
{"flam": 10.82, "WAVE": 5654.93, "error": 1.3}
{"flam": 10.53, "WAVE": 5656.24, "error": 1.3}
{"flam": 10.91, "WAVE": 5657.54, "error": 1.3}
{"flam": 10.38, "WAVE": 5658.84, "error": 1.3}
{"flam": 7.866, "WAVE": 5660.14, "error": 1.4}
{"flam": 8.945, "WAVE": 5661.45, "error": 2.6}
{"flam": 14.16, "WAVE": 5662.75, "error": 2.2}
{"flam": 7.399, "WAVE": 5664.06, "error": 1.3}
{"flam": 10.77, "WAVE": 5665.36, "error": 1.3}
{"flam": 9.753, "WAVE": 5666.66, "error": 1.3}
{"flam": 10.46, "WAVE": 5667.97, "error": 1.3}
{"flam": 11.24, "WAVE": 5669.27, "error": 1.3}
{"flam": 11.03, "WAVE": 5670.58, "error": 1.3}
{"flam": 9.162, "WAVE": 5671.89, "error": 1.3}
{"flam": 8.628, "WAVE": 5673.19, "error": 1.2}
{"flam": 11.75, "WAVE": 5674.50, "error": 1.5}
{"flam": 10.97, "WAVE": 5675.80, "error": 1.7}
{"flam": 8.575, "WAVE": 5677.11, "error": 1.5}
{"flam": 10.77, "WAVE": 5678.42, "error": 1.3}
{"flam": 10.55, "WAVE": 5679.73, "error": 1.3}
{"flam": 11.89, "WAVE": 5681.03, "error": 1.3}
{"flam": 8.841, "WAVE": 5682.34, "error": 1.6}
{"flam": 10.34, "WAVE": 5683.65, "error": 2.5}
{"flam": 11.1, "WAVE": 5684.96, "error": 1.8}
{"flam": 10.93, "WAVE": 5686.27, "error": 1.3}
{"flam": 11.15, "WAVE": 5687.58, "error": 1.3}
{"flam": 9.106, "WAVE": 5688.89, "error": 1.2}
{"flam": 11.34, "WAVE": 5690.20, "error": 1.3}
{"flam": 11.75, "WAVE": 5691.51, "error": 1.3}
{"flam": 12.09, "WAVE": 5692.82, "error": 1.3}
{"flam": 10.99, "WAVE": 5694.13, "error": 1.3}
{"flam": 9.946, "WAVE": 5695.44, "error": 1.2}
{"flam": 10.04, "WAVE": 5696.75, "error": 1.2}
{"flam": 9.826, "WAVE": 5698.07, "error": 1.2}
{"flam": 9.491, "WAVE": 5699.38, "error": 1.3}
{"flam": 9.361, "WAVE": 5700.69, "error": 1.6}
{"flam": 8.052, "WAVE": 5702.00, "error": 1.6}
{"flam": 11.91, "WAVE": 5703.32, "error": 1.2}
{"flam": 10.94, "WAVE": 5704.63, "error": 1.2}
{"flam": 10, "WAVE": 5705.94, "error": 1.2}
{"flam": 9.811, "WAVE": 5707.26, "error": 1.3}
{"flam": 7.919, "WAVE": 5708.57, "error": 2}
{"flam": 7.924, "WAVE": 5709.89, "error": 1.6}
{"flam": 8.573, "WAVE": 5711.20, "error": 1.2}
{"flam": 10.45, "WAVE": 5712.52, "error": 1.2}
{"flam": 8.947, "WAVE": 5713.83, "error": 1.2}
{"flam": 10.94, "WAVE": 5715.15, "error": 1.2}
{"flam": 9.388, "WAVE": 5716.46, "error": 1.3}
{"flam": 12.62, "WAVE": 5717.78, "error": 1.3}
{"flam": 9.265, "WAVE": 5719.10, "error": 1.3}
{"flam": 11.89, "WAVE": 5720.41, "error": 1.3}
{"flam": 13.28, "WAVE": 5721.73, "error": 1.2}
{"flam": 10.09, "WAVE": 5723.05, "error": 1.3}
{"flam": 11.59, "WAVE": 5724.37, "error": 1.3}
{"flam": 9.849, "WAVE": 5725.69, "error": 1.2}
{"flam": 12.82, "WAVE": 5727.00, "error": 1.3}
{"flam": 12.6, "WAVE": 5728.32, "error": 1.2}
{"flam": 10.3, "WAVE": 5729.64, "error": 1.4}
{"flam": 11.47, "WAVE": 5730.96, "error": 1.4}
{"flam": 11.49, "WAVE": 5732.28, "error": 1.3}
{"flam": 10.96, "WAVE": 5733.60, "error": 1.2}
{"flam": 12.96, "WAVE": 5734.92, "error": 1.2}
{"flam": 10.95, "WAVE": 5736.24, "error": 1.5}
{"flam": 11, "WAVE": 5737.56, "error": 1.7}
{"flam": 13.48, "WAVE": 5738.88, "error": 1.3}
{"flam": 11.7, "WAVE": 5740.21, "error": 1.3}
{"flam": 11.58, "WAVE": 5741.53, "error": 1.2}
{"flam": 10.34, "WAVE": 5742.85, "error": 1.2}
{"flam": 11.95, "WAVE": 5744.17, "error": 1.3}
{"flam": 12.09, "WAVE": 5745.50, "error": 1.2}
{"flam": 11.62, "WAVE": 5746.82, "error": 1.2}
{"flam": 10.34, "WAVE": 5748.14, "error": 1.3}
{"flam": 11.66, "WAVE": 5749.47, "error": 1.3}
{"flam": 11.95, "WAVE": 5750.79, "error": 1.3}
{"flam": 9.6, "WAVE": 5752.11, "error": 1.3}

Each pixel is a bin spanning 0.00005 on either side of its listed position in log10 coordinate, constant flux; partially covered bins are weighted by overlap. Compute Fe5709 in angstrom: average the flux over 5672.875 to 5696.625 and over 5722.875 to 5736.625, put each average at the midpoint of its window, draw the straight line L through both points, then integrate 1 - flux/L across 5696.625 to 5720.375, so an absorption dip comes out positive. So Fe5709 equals 2.68 angstrom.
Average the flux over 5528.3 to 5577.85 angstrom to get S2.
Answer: 10.5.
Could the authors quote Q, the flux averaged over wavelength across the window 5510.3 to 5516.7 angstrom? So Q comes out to 9.52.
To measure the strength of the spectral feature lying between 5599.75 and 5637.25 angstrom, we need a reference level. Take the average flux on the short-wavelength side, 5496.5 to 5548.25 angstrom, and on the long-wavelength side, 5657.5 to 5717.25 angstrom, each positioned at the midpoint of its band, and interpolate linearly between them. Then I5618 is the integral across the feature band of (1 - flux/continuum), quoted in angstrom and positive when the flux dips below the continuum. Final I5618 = -1.7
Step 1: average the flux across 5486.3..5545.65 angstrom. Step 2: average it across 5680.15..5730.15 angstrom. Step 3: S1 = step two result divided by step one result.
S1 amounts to 1.07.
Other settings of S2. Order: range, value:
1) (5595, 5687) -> 10.3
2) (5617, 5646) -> 10.3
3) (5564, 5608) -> 10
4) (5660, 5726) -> 10.3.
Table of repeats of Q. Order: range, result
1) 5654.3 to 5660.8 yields 10.1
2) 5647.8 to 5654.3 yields 10.2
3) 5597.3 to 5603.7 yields 10.3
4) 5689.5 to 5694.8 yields 11.5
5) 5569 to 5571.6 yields 11.3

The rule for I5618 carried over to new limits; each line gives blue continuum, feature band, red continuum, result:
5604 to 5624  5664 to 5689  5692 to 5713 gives -0.9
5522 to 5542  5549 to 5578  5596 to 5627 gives -2.7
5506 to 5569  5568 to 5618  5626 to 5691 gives 1.2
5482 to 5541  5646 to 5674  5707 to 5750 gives 1.4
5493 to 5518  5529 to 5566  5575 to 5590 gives -2.2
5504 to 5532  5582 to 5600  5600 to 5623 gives 2.3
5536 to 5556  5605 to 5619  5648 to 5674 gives -0.2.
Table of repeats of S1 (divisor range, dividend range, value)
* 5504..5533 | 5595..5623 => 1.04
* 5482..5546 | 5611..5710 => 1.05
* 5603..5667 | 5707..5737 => 1.04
